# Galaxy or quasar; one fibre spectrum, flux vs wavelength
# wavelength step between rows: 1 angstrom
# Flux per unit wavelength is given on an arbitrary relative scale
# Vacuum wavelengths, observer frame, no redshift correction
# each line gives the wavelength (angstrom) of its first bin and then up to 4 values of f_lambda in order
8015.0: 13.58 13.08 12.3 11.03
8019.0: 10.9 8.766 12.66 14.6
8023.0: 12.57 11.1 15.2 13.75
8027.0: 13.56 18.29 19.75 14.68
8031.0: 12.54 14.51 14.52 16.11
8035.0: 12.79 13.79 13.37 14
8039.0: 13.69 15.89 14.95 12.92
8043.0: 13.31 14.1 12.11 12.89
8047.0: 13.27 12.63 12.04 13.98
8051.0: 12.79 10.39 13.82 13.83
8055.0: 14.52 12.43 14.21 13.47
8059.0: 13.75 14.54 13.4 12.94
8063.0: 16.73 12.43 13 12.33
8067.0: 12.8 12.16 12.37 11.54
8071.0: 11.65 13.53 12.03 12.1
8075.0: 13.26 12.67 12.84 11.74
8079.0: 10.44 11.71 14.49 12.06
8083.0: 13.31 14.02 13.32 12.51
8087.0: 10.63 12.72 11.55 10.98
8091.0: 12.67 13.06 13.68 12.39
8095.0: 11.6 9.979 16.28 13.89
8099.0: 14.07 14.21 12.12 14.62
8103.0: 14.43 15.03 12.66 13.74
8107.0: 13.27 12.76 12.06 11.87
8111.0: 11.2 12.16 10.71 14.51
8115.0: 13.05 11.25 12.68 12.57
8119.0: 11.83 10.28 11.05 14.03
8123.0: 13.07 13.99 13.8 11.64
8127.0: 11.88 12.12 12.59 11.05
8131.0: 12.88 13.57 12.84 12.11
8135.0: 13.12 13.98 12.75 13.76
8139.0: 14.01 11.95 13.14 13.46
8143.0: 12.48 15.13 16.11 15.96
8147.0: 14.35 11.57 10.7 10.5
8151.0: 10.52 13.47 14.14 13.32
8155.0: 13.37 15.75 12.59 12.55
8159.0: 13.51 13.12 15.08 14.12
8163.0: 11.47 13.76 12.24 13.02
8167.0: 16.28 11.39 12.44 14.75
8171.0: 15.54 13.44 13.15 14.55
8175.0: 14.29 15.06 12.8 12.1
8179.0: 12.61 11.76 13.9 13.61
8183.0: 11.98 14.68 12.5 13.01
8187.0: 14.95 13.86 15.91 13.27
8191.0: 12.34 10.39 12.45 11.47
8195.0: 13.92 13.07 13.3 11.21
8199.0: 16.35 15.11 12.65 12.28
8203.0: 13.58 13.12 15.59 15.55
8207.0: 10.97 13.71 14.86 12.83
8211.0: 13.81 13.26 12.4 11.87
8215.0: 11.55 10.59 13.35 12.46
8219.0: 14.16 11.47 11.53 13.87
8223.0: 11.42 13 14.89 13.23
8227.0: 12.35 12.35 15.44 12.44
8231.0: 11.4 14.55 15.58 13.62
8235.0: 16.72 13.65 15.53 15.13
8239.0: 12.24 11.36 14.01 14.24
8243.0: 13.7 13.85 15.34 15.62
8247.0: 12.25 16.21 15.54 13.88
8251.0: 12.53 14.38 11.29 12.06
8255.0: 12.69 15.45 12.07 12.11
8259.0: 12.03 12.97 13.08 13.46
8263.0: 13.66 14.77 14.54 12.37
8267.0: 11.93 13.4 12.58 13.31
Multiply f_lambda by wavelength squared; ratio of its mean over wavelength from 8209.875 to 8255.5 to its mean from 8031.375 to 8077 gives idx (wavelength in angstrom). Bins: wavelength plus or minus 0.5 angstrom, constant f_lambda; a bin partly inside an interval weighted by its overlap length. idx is 1.05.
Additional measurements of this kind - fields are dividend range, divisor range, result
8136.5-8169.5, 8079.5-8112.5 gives 1.05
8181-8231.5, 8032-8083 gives 1.03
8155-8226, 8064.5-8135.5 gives 1.08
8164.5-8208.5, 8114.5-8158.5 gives 1.05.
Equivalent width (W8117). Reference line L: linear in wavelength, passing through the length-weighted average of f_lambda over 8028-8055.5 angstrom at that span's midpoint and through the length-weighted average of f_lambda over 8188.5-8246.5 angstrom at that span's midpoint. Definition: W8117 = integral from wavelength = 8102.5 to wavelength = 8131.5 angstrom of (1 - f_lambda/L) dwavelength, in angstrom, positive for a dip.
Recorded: 2.38 angstrom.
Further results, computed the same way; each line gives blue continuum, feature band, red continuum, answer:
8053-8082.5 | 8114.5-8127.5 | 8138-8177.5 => 0.8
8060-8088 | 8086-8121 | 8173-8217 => 0.5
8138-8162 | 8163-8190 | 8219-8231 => -0.7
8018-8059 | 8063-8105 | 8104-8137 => 0.7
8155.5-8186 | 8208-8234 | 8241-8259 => 1.1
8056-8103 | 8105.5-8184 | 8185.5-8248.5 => 0.7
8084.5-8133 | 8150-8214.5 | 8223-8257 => -0.3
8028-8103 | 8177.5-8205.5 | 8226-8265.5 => 0.6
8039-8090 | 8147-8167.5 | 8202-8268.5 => 0.2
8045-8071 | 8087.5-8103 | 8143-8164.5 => 0.3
